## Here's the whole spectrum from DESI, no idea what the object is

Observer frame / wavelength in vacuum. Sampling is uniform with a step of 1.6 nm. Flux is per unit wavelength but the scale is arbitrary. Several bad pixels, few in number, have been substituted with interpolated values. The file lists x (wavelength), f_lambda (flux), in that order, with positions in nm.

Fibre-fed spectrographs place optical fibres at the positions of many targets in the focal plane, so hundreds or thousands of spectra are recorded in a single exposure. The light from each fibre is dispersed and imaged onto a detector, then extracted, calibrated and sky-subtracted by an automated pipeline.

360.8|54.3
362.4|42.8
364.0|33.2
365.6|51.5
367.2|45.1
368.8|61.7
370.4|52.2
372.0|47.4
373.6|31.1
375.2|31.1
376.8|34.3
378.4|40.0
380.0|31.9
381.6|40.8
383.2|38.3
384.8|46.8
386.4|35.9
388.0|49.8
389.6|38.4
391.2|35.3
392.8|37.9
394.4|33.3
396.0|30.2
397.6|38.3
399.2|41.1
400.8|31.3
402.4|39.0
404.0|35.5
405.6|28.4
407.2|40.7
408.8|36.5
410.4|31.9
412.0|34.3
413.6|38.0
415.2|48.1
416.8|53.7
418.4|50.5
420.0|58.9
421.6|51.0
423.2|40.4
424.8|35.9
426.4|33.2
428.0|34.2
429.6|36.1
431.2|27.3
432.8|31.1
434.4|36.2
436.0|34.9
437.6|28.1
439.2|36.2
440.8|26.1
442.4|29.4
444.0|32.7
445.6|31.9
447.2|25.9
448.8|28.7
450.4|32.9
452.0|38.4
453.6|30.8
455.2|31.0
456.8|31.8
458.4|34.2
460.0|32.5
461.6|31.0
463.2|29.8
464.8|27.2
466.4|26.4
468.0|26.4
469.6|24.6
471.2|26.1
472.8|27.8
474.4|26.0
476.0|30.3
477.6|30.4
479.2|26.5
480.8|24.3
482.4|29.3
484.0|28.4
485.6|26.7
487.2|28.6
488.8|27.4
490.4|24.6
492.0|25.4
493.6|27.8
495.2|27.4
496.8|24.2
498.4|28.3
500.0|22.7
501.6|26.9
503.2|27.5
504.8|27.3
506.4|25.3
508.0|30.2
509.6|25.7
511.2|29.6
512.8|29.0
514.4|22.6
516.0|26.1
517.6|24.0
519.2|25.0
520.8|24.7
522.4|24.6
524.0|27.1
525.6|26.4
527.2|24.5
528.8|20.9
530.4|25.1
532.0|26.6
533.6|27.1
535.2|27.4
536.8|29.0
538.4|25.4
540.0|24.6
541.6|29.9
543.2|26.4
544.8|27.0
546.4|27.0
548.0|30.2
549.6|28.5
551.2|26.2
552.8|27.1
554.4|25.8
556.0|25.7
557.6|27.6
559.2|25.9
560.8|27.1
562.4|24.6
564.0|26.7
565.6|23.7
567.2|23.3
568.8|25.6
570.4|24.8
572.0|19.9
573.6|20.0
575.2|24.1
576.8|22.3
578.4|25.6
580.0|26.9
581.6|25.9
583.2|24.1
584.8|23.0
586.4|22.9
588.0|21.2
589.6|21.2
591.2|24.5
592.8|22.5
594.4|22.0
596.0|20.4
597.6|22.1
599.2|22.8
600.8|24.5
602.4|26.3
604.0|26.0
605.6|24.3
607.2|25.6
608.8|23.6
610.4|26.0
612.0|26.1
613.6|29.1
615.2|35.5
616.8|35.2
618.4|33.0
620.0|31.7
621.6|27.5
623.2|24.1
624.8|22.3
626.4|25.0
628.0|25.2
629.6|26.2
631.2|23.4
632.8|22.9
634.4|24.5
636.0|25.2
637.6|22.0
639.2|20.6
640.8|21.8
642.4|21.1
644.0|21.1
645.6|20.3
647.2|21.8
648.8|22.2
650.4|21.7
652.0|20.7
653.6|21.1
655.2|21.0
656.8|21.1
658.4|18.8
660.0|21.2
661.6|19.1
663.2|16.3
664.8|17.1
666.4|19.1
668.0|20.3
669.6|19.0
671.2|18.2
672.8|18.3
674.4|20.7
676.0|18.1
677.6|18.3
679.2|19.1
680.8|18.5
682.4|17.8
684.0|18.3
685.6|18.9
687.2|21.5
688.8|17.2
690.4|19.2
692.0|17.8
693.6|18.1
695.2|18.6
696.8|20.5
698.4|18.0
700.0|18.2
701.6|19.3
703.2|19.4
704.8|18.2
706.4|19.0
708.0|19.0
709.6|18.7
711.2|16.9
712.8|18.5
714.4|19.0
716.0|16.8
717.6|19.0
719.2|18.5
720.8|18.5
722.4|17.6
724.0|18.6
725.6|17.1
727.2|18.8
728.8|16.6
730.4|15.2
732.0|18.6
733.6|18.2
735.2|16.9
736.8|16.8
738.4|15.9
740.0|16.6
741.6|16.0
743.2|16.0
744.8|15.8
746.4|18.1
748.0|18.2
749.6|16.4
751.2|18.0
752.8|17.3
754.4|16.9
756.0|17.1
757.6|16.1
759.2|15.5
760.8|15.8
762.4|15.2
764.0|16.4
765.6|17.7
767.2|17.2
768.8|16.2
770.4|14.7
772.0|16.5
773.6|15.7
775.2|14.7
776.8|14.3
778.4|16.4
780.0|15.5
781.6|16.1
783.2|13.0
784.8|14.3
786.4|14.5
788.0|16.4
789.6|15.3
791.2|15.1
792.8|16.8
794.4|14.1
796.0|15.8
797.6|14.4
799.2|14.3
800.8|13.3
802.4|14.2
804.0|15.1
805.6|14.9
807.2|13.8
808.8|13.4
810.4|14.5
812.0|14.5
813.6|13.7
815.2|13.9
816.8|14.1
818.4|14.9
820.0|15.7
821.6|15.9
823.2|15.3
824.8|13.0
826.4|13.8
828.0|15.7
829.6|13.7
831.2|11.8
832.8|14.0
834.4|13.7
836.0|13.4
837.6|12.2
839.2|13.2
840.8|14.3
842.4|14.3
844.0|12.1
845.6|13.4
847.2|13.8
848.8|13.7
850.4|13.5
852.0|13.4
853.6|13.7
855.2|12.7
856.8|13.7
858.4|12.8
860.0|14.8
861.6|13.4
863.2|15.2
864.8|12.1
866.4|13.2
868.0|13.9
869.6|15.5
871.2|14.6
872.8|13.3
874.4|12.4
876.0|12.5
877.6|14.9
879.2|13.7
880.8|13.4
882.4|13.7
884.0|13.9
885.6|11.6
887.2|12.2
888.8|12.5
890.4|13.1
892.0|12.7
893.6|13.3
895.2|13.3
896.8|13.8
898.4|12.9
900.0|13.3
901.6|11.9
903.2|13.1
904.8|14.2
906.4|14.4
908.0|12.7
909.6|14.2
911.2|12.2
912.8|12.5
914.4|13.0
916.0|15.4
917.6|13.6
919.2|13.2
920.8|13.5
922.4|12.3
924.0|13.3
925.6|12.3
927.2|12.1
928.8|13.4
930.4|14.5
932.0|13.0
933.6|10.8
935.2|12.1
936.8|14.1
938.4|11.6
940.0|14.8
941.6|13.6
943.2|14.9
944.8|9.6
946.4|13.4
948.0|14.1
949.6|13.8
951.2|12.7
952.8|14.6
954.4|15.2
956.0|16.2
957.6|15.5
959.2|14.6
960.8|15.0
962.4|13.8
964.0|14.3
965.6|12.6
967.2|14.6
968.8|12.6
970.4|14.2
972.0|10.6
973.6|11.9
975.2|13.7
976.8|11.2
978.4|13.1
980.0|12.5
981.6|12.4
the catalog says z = 1.20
